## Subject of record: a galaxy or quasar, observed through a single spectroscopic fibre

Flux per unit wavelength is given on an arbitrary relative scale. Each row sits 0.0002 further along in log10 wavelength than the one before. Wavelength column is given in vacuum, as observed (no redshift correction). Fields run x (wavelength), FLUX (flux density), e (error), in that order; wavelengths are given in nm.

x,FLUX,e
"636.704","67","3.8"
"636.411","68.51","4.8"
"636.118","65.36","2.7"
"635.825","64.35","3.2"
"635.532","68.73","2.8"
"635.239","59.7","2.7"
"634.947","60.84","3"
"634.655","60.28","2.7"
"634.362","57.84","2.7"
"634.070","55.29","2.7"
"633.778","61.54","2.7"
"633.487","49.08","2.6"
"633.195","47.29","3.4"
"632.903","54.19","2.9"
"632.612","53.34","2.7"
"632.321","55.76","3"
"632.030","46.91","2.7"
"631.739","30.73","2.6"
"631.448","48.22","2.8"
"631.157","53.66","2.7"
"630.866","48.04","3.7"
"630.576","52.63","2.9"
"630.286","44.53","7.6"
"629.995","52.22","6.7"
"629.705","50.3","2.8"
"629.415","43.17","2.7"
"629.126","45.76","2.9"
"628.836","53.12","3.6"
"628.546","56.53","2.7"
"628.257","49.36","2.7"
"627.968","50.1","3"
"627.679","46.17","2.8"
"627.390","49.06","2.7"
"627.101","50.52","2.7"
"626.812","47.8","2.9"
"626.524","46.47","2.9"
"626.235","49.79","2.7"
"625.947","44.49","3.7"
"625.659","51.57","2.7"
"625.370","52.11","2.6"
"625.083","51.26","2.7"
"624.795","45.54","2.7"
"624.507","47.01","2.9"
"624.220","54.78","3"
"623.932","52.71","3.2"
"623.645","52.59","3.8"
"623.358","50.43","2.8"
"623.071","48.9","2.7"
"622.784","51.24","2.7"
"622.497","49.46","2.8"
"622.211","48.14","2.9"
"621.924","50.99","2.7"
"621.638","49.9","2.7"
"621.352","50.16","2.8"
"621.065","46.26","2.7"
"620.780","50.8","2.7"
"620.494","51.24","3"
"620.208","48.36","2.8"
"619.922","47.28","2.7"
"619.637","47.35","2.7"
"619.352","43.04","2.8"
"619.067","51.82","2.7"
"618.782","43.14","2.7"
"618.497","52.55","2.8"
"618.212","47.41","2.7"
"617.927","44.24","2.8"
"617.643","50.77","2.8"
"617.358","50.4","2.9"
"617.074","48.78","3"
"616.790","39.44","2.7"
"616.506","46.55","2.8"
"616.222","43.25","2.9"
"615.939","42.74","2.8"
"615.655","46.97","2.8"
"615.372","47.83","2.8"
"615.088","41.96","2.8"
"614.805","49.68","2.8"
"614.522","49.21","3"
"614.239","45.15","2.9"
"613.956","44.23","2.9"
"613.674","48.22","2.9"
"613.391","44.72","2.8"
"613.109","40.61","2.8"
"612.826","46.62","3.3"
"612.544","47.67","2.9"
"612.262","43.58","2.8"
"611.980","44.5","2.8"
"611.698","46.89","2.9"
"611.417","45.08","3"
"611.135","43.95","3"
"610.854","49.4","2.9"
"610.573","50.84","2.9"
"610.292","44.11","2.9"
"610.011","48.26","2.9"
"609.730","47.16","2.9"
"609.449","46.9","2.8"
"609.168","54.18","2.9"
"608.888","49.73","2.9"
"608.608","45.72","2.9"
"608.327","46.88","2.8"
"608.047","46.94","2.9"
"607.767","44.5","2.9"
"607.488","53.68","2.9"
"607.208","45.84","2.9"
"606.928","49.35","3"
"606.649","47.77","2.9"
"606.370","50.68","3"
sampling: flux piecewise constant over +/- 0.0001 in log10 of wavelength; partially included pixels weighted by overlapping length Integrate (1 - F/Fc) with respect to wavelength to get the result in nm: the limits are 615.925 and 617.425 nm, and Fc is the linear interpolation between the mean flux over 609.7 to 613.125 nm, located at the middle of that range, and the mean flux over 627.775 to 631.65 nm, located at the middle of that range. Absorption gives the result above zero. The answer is 0.06 nm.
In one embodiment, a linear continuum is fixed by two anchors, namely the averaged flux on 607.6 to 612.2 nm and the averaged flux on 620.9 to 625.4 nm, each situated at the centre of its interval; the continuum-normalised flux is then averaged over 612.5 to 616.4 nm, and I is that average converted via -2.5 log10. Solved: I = 0.06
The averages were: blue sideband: 47.2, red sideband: 50.1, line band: 45.6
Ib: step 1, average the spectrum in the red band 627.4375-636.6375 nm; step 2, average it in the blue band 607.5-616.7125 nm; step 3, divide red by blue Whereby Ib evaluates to 1.2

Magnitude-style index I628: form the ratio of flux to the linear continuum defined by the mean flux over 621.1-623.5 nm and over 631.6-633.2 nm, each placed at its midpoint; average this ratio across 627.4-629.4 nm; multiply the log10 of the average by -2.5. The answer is -0.02 mag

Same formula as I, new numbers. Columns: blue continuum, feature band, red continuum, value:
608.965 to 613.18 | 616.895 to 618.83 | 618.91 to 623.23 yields 0.00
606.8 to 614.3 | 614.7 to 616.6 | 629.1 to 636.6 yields 0.07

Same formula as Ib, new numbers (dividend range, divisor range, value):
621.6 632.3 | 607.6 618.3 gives 1.06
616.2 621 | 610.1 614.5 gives 1.04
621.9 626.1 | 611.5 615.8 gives 1.09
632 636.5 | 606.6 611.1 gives 1.21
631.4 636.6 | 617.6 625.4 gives 1.14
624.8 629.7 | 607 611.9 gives 1.03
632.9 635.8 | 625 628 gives 1.18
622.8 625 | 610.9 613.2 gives 1.12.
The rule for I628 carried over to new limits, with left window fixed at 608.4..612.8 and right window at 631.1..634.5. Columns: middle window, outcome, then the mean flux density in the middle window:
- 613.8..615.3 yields 0.04 mag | 46.2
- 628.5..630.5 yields 0.03 mag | 49.1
